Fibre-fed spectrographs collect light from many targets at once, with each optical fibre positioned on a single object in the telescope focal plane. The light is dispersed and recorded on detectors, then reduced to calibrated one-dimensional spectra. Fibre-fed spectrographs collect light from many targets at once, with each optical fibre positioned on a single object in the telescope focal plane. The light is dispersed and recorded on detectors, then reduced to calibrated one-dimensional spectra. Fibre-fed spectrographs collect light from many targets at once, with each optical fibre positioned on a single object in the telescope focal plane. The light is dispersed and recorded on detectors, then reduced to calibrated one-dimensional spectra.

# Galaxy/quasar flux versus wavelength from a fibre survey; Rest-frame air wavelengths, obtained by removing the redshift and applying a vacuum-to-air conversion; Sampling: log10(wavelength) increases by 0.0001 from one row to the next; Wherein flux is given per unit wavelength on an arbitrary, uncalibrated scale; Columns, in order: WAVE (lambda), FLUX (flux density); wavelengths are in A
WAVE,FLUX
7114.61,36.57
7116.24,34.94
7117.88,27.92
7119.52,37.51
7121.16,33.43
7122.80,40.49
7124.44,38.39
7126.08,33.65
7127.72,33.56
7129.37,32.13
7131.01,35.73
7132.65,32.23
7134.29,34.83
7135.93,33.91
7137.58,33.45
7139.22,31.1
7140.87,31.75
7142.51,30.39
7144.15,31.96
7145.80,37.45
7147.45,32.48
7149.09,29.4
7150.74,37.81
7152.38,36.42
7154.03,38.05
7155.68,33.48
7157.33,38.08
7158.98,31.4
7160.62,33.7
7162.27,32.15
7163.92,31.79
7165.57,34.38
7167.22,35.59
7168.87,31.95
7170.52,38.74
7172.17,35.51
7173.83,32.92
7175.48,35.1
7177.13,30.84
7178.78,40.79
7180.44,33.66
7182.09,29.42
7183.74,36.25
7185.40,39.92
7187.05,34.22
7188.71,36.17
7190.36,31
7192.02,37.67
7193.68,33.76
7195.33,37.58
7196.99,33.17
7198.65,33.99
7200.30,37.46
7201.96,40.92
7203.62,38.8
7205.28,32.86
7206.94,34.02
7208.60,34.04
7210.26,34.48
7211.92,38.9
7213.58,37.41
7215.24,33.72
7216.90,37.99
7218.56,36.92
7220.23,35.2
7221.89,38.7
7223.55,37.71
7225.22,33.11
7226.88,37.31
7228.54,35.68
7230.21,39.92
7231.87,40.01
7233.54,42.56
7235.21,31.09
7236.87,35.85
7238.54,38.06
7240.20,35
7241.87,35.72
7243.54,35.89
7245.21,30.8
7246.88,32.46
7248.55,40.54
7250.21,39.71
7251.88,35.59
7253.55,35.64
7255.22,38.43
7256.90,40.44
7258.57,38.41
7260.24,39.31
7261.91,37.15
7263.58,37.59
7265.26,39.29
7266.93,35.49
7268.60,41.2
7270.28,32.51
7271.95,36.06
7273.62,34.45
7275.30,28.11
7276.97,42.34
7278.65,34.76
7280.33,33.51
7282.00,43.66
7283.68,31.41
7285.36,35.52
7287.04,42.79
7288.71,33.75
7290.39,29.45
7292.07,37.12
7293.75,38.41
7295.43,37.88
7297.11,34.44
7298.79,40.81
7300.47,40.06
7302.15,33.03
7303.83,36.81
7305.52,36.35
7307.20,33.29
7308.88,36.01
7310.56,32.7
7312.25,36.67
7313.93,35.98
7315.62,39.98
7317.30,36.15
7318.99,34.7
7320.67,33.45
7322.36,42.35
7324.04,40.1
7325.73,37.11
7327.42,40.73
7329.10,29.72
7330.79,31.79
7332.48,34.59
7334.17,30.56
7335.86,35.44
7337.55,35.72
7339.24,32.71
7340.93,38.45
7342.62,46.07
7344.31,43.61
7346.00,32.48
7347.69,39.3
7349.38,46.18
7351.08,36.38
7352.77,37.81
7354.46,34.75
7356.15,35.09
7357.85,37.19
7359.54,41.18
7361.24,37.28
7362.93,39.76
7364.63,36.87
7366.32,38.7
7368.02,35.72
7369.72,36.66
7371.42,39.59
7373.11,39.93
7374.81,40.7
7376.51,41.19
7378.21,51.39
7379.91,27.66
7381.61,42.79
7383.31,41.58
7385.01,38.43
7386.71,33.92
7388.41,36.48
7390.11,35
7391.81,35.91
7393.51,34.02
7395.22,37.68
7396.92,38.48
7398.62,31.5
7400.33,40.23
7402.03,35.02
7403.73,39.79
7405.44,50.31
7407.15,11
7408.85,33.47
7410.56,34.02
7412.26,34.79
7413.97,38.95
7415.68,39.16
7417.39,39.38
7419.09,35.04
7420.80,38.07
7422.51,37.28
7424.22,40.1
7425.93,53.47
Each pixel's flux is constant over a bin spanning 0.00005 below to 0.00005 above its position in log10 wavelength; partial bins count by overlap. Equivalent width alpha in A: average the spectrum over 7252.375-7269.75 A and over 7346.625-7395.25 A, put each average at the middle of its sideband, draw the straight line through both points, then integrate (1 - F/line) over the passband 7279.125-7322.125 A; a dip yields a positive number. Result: 2.2 A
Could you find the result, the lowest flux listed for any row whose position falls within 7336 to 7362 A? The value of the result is 32.48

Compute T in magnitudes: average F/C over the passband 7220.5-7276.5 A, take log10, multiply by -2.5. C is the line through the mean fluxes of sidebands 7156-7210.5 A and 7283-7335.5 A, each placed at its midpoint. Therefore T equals -0.04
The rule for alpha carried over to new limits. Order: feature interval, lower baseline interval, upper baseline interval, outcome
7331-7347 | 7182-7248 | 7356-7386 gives 0.82 A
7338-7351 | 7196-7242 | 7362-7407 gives -0.65 A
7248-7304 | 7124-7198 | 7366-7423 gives -1.91 A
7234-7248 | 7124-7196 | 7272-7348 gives 0.27 A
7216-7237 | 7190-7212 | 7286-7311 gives -0.79 A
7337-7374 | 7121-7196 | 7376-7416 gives -1.98 A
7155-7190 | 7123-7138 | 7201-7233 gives 1.05 A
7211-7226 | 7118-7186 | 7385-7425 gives -0.78 A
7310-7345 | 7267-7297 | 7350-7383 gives 0.73 A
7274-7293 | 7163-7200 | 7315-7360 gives 0.34 A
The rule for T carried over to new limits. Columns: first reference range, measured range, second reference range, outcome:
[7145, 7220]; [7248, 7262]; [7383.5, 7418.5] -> -0.09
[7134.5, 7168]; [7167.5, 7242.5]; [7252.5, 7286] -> -0.02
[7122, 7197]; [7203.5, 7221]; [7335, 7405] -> -0.01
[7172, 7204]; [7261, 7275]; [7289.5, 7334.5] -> -0.02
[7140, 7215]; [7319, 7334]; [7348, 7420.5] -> 0.02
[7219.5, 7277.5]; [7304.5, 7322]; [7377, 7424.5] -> 0.03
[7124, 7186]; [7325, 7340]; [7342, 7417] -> 0.08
